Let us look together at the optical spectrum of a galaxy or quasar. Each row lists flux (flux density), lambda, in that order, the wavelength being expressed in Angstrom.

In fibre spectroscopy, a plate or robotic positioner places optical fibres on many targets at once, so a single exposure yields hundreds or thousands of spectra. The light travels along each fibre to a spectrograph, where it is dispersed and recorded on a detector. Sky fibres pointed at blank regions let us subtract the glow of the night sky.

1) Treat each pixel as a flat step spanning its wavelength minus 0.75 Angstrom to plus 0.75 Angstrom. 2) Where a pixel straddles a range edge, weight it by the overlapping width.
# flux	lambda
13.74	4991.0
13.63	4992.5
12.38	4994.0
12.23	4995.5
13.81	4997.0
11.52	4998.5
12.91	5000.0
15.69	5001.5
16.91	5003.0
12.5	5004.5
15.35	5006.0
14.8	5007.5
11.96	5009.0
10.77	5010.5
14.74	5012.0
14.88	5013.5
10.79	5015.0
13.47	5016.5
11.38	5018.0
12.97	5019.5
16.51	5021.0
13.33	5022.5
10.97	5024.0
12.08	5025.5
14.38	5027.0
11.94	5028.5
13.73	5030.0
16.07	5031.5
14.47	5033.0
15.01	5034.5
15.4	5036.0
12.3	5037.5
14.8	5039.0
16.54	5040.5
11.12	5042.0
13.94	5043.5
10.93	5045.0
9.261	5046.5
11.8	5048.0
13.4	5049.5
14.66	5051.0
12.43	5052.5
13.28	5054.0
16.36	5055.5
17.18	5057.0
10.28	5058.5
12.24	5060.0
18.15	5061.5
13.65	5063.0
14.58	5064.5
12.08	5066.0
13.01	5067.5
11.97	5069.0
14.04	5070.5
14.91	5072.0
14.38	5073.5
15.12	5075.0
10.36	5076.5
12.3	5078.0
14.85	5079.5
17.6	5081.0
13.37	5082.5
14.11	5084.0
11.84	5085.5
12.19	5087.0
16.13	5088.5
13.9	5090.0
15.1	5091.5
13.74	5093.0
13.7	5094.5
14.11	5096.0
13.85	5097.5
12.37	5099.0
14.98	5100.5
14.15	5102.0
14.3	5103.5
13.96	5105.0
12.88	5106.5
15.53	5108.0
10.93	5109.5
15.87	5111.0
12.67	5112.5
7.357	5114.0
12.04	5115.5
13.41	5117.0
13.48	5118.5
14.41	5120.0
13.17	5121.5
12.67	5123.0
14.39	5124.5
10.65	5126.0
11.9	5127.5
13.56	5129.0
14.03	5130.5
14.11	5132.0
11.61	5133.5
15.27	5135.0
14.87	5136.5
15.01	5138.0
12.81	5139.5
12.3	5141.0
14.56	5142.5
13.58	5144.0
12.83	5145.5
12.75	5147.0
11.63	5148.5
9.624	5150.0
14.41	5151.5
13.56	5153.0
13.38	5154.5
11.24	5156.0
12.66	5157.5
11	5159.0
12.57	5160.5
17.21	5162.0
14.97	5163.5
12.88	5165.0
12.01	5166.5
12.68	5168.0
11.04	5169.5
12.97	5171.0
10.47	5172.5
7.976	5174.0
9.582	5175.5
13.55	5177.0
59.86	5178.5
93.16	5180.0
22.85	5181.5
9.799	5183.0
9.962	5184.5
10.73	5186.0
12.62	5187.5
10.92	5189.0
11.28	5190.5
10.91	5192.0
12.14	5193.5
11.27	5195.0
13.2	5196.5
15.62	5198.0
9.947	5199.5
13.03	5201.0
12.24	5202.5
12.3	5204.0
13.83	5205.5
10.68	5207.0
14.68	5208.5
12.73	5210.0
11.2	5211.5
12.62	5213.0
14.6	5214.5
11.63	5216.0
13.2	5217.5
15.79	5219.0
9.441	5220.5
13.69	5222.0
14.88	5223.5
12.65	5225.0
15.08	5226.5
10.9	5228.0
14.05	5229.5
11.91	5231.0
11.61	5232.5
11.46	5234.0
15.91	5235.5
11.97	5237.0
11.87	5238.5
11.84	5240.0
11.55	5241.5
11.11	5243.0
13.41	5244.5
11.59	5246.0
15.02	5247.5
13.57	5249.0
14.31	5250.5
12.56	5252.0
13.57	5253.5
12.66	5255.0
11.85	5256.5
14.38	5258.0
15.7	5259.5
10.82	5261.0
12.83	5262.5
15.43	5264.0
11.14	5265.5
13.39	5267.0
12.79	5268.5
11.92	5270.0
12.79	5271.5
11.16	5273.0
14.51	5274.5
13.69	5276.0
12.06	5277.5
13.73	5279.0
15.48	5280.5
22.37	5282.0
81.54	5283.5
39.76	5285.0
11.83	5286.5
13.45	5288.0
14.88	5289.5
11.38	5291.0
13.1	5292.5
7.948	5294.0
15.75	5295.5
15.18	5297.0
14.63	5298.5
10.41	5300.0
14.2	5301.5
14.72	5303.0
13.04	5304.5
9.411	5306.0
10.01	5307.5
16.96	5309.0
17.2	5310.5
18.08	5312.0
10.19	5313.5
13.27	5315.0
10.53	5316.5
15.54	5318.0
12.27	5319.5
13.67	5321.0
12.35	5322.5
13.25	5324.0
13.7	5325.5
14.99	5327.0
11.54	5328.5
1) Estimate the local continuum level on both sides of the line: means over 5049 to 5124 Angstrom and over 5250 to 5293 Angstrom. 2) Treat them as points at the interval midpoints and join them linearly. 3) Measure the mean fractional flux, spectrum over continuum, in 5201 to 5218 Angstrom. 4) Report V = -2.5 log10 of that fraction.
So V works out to 0.23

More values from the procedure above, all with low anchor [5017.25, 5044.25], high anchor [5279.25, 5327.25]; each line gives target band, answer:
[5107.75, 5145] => 0.121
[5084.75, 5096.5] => 0.040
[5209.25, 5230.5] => 0.204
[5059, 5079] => 0.043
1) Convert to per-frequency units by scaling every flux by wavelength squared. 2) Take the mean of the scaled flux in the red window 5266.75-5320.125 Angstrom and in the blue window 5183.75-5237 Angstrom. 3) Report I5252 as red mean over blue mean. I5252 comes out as 1.33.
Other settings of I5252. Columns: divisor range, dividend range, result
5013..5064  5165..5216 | 1.26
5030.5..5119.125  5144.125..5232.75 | 1.13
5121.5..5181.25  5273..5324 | 1.07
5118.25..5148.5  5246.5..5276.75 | 1.04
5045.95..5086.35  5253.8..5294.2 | 1.34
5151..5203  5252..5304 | 1.04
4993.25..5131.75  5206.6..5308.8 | 1.16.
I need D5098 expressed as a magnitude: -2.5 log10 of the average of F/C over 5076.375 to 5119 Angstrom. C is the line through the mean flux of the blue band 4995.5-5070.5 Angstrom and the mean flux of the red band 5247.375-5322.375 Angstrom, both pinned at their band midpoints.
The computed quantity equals 0.03 mag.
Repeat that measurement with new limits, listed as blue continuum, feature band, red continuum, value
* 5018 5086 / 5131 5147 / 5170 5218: 0.12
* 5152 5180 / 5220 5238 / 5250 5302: 0.27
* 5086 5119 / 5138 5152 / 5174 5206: 0.23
